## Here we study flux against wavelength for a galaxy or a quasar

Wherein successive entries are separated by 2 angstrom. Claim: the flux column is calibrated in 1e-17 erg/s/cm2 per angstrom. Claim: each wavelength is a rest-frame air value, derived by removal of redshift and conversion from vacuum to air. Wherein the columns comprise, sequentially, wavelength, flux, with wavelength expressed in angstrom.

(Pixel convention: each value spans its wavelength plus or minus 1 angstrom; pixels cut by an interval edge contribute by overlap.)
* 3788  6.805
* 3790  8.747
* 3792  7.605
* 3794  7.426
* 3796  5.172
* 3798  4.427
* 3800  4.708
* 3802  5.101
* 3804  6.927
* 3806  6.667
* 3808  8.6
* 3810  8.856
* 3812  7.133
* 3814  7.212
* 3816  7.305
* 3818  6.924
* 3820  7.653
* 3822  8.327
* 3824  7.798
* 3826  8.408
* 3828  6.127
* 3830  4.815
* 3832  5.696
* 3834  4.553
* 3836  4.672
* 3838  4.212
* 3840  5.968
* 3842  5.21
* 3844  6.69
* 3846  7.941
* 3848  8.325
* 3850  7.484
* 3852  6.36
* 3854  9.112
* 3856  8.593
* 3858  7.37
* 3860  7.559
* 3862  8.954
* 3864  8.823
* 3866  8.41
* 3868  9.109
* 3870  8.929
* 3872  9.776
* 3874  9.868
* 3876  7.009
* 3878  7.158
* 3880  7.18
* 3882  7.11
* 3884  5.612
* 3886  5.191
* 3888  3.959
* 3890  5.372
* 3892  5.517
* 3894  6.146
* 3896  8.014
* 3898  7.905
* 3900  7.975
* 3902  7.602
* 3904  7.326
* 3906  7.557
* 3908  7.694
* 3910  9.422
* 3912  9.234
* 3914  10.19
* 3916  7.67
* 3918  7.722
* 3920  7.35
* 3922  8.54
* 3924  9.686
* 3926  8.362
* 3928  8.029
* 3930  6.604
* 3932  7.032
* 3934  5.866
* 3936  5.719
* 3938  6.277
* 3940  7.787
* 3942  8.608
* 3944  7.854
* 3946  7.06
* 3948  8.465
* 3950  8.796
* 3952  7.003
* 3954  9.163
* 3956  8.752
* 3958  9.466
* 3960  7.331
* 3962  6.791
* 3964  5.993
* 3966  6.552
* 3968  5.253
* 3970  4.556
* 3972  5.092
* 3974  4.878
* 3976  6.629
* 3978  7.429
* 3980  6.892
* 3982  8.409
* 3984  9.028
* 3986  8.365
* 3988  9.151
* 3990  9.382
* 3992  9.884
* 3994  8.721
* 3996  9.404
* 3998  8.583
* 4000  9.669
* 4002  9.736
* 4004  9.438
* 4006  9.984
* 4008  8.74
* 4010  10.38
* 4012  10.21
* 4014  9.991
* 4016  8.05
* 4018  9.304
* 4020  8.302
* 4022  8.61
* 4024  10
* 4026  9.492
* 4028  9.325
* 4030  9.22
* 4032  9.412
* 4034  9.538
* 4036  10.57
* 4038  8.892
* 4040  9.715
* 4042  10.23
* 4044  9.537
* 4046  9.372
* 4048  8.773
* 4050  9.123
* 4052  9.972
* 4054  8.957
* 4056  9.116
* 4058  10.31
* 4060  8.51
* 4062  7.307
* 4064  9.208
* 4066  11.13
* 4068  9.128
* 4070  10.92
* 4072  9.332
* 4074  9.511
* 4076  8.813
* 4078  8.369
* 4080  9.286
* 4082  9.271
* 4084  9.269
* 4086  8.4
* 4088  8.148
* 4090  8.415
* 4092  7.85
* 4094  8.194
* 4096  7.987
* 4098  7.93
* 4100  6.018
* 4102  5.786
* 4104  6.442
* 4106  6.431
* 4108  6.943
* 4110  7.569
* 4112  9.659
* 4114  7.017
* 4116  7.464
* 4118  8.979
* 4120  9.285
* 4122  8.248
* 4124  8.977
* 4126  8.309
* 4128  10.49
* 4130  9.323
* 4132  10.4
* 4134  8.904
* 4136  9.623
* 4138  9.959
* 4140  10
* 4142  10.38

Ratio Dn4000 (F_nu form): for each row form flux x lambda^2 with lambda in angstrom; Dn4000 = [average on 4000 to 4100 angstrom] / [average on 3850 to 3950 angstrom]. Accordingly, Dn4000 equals 1.3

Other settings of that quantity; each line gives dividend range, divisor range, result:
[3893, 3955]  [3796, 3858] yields 1.23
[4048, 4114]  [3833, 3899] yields 1.34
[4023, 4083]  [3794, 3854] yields 1.61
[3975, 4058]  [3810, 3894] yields 1.41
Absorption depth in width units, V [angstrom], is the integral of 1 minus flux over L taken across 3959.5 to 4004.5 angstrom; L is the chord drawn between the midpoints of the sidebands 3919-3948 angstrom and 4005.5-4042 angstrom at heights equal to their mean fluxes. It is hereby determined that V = 4.7 angstrom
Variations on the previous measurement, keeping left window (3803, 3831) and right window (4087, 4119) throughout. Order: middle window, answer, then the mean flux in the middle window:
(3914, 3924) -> -1.12 angstrom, 8.24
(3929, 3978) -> 2.97 angstrom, 6.99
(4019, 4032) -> -2.92 angstrom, 9.18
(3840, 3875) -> -3.40 angstrom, 8.09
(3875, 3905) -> 3.20 angstrom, 6.61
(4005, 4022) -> -4.18 angstrom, 9.33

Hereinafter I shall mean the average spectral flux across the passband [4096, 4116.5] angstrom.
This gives 7.16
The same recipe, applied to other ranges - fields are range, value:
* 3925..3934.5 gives 7.25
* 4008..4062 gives 9.37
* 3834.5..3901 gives 7.18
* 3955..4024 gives 8.23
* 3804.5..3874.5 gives 7.39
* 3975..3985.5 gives 7.71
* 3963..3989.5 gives 6.84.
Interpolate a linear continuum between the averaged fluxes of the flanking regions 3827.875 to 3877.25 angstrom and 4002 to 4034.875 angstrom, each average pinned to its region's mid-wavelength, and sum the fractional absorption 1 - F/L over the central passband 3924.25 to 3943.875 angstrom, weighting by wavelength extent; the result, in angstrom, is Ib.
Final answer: 2.5 angstrom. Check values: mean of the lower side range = 7.28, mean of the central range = 7.27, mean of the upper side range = 9.39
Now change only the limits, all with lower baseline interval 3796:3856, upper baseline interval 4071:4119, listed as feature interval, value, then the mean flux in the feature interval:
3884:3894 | 2.6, 5.18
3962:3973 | 2.7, 5.61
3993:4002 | -1.9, 9.17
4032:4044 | -3.1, 9.74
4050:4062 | -2.0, 9.18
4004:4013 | -2.6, 9.79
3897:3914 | -2.7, 8.21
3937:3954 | -1.2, 7.82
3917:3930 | -1.8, 8.15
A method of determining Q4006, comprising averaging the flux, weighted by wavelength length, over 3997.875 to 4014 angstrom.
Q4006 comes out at 9.67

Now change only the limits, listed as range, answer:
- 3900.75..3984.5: 7.51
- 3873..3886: 7.16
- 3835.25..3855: 6.62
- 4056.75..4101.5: 8.75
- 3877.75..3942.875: 7.31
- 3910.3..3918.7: 8.8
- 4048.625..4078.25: 9.33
